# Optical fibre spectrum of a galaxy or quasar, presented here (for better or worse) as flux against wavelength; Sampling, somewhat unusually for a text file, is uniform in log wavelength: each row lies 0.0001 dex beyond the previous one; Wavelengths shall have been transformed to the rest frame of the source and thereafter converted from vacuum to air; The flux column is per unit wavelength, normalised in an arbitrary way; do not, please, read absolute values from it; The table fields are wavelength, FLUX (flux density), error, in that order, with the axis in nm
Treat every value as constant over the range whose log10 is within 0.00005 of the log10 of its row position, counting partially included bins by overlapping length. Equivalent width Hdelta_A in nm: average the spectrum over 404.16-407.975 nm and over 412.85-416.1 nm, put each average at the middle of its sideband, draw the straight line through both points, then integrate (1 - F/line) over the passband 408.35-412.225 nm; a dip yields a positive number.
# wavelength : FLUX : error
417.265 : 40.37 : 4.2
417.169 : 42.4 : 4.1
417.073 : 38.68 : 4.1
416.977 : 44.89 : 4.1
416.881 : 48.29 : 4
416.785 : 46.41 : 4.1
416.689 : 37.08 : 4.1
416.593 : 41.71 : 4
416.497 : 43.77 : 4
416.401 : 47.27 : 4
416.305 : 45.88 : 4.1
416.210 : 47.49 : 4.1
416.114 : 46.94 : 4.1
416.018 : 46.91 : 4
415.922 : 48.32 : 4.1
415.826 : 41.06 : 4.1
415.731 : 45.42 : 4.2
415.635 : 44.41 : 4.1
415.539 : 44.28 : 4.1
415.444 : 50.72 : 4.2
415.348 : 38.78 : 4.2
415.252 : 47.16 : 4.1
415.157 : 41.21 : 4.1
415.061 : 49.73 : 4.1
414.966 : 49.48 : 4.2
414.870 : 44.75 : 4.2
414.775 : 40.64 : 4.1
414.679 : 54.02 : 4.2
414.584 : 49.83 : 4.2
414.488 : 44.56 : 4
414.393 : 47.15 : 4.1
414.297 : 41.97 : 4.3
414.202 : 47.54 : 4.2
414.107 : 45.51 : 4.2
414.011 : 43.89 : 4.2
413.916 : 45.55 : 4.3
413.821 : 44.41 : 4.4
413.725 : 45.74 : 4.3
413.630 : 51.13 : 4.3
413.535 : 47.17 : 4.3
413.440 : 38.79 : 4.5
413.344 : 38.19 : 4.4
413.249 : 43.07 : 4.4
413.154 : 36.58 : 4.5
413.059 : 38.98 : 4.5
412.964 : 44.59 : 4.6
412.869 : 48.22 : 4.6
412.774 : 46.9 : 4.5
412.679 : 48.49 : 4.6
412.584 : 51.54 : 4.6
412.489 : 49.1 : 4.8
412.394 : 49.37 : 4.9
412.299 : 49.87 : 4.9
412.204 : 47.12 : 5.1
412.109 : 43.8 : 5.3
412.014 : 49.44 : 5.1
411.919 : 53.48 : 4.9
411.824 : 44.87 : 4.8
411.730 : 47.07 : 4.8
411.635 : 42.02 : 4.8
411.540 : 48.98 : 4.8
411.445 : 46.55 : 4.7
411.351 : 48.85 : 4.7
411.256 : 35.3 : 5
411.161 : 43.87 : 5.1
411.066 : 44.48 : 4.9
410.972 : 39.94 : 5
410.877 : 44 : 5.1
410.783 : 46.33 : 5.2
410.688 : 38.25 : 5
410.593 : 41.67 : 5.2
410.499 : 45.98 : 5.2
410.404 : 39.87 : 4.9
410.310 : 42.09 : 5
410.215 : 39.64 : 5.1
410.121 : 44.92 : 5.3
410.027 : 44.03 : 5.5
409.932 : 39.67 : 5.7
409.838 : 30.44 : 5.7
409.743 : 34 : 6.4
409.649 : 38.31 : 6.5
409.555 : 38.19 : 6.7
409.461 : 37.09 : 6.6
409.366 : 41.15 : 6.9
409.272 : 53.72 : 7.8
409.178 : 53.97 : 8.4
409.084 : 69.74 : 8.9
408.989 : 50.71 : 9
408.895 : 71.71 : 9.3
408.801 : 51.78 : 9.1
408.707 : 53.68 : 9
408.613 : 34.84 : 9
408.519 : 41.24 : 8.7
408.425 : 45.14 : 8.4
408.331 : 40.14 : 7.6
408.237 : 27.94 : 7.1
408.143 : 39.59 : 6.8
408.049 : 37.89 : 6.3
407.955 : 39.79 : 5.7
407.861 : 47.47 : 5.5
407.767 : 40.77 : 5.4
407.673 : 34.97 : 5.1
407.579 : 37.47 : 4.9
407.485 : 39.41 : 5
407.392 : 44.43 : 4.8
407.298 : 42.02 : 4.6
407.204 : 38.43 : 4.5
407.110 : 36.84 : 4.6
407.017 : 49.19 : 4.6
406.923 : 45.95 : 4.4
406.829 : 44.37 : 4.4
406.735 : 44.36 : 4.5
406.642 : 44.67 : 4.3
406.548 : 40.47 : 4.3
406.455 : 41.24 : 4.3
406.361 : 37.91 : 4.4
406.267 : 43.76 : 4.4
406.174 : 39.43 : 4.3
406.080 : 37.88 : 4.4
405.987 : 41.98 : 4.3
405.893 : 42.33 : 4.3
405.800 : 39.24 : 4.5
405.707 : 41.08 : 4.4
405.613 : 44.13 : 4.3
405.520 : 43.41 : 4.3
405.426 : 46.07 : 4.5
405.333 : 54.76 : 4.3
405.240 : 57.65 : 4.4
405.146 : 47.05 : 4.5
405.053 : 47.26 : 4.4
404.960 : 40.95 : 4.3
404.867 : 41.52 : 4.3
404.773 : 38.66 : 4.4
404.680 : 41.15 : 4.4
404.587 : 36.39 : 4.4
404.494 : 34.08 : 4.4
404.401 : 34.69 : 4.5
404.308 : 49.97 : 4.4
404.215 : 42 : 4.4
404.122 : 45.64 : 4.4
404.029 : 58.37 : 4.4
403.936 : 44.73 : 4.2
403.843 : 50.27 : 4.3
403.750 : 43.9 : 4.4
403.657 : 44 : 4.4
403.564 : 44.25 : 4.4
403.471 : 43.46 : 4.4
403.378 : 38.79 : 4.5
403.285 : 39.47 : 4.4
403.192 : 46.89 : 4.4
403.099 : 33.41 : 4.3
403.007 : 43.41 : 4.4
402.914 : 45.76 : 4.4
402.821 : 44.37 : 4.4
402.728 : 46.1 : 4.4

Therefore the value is -0.12 nm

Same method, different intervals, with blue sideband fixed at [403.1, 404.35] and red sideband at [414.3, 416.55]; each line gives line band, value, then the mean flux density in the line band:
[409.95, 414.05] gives 0.09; 44.7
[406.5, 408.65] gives 0.22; 40.8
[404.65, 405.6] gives -0.02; 45.9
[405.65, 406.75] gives 0.10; 41.1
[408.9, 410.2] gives 0.01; 45.1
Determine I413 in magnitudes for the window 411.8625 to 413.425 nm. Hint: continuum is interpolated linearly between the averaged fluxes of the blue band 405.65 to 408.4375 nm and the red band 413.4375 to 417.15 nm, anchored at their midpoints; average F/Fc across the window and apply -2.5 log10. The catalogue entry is -0.05 mag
